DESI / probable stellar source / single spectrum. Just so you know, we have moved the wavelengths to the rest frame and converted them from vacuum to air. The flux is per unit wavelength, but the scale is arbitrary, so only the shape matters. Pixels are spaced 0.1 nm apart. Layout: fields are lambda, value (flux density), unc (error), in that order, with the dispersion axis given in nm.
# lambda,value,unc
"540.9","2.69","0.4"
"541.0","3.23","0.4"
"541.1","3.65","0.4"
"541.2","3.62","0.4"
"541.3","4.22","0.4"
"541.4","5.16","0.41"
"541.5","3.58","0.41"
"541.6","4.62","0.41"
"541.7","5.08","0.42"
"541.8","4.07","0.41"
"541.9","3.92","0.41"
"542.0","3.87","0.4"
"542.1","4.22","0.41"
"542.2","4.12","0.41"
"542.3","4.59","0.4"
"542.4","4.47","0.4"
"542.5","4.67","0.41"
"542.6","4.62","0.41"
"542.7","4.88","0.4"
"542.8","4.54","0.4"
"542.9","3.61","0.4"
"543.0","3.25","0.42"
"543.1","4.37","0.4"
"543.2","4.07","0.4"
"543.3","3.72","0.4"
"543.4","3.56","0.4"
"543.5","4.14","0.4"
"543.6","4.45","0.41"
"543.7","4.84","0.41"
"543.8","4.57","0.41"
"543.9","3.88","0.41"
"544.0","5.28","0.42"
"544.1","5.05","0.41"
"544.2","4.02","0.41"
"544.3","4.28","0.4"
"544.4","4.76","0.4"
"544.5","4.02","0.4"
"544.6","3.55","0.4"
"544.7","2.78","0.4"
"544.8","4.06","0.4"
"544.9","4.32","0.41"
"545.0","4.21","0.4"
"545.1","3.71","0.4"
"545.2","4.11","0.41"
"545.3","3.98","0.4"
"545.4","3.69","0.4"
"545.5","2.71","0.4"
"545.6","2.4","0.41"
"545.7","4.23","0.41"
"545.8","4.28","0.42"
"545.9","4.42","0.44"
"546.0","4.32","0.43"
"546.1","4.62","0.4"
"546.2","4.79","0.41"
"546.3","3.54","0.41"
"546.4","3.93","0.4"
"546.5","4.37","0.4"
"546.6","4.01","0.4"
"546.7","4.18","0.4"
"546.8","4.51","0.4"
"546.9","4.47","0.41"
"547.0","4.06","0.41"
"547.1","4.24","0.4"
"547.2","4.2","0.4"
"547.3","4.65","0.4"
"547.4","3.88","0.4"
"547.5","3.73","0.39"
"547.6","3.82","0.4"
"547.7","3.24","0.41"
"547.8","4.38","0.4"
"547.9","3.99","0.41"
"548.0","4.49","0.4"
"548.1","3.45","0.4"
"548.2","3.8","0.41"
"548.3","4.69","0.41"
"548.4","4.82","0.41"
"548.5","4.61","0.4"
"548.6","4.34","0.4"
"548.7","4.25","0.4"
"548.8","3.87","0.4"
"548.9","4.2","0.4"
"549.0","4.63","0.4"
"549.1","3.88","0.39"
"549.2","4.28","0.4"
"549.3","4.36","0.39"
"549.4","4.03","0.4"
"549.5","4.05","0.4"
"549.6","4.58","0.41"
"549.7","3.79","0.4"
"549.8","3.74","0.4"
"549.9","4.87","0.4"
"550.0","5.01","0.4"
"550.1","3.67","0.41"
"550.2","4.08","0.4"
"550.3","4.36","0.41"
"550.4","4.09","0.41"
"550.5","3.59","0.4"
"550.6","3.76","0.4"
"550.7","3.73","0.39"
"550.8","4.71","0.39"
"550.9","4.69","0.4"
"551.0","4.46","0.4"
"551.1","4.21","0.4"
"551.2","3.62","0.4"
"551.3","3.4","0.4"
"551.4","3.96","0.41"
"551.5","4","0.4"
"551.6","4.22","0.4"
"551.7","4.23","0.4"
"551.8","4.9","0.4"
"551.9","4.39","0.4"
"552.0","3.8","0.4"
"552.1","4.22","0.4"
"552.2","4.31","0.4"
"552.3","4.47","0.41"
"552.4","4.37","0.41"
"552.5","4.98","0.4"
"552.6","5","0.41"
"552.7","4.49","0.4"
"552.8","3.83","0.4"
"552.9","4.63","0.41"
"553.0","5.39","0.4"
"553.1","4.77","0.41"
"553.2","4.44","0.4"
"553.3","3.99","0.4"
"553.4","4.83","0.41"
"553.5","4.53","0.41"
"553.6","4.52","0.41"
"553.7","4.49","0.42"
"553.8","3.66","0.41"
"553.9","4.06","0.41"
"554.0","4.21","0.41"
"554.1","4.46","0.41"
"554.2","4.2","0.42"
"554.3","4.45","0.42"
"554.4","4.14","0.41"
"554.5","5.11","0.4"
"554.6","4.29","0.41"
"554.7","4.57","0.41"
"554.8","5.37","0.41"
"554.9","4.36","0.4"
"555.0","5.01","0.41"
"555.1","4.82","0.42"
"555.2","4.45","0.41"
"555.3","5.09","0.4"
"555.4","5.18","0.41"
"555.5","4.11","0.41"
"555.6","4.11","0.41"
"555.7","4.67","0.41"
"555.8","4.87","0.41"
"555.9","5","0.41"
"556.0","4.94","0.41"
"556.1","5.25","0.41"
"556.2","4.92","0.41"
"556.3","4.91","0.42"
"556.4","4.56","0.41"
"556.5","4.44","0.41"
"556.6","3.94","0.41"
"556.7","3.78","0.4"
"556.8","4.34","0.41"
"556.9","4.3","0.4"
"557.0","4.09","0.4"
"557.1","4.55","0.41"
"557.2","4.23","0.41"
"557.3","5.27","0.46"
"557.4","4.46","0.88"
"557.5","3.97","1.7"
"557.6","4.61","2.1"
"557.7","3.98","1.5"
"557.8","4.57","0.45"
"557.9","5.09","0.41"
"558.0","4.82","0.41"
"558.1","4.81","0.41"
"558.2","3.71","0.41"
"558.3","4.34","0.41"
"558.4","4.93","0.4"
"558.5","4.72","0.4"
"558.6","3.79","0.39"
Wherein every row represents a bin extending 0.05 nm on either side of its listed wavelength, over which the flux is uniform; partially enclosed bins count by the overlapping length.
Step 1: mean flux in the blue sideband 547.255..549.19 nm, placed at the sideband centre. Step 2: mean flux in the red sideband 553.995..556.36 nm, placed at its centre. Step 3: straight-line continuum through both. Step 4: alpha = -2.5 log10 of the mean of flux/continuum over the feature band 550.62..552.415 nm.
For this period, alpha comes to 0.05 mag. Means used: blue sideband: 4.14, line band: 4.19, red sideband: 4.7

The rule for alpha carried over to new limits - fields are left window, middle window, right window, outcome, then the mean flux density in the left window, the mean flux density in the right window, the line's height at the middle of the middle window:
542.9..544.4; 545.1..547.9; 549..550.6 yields 0.05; 4.24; 4.16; 4.21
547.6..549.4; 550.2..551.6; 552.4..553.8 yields 0.08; 4.18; 4.56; 4.38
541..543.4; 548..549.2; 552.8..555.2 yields 0.03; 4.18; 4.52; 4.36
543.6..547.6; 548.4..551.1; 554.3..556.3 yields 0.04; 4.12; 4.75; 4.39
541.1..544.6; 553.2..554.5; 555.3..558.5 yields 0.04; 4.28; 4.55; 4.49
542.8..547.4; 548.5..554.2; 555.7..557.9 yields 0.01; 4.1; 4.54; 4.33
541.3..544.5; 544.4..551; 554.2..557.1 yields 0.08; 4.32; 4.6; 4.43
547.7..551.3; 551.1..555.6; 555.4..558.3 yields -0.02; 4.18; 4.52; 4.36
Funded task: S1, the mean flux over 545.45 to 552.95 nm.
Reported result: 4.17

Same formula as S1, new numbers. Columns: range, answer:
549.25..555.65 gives 4.36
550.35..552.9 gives 4.23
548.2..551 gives 4.24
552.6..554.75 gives 4.44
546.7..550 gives 4.2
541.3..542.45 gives 4.33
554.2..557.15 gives 4.6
